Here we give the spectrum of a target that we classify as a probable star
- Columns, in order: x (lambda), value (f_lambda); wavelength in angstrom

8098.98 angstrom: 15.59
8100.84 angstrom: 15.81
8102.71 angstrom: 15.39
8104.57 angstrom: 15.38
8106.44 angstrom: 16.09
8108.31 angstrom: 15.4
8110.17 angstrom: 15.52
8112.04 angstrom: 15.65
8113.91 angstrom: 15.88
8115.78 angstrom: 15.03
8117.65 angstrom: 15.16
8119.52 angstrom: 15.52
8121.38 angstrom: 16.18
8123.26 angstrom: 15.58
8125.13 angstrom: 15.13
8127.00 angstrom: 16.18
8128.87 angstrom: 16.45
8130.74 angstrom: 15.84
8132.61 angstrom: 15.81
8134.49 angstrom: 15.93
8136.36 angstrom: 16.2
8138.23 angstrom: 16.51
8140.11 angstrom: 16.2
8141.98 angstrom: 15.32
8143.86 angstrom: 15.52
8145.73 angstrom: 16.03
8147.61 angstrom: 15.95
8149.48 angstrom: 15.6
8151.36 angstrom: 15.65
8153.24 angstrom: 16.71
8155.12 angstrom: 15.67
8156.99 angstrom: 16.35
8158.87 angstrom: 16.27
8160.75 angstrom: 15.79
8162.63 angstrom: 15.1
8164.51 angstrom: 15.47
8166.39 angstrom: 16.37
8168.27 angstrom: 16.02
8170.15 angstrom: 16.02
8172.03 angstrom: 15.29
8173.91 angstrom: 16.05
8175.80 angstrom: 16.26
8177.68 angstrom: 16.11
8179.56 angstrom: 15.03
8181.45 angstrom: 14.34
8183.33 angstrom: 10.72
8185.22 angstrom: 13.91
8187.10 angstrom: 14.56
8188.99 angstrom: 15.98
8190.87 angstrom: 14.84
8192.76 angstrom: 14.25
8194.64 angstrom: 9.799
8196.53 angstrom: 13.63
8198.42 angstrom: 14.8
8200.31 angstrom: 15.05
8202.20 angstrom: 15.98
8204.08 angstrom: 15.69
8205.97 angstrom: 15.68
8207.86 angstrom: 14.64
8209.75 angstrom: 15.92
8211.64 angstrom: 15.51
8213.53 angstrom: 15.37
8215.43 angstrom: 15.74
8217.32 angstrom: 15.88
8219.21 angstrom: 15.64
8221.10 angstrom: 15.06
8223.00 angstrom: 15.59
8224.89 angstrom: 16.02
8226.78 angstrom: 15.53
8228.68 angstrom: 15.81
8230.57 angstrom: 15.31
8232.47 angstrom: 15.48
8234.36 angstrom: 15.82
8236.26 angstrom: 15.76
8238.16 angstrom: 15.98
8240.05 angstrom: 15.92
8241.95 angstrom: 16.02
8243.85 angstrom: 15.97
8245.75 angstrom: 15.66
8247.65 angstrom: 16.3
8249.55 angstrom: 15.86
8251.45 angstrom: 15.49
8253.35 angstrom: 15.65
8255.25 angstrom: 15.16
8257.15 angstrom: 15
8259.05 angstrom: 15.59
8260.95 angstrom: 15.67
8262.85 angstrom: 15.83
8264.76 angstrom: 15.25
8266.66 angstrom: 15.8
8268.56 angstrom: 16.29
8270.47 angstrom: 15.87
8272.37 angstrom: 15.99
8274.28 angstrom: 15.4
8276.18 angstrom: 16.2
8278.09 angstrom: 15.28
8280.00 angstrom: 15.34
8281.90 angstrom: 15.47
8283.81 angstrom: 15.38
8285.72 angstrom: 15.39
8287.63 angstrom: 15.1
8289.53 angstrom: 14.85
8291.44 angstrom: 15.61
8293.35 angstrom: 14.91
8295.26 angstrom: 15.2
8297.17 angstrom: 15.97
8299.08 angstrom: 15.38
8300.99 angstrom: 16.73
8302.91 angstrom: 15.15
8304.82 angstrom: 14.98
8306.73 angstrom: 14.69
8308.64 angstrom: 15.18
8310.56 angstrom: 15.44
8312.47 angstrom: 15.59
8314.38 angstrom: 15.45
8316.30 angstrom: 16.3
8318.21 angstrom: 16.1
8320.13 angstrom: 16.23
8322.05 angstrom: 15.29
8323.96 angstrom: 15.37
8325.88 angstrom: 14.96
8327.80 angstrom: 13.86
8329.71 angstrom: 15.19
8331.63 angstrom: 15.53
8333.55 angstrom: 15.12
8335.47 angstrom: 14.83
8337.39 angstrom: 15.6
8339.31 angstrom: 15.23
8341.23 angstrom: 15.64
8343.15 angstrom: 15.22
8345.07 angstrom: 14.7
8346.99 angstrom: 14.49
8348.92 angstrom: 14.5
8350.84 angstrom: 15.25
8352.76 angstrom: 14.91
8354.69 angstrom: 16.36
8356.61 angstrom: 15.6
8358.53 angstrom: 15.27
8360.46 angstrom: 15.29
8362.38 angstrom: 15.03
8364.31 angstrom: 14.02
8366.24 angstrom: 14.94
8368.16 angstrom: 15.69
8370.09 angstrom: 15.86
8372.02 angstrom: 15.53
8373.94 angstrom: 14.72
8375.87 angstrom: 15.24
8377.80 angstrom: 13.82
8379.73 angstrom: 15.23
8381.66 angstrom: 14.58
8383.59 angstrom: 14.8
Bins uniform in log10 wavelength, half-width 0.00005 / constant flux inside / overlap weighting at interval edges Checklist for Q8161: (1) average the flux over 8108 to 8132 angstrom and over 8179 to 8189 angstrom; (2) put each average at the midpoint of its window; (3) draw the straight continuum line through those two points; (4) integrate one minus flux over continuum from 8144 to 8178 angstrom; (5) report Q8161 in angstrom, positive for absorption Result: -3.3 angstrom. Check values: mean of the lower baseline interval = 15.7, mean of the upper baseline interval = 13.9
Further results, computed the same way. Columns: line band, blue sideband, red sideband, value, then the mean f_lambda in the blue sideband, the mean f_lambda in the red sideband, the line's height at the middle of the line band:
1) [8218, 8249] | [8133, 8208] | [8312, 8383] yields -1.0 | 15.3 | 15.2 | 15.3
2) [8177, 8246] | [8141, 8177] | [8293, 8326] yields 2.8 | 15.9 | 15.5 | 15.7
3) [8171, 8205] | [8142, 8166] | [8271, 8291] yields 2.5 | 15.8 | 15.5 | 15.7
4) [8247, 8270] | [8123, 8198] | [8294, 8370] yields -0.5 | 15.4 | 15.3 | 15.3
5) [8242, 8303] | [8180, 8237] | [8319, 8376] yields -2.2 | 14.9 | 15.2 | 15.1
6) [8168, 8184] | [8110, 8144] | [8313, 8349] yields 0.5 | 15.8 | 15.3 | 15.7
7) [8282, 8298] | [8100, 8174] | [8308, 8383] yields 0.1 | 15.8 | 15.2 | 15.4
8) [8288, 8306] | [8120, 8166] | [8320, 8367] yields -0.1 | 15.9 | 15.1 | 15.3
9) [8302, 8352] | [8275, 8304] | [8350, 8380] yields 0.3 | 15.5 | 15.2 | 15.3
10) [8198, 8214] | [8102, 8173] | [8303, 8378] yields 0.2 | 15.8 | 15.2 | 15.6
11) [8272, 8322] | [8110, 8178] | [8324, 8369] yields -0.7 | 15.8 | 15.1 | 15.3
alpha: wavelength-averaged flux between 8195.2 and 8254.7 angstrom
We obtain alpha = 15.5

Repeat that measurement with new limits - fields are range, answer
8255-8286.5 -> 15.6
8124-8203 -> 15.3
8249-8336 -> 15.5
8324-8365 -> 15.1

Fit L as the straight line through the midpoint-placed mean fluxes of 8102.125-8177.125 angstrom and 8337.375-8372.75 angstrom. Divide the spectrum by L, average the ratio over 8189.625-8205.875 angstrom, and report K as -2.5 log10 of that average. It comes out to 0.09 mag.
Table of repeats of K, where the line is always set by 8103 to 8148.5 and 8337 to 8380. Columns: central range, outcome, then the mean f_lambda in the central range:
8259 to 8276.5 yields -0.03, 15.8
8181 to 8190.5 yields 0.12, 13.9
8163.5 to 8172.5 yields -0.01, 15.9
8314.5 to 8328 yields -0.02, 15.5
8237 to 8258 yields -0.02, 15.7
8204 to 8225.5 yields 0.00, 15.5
